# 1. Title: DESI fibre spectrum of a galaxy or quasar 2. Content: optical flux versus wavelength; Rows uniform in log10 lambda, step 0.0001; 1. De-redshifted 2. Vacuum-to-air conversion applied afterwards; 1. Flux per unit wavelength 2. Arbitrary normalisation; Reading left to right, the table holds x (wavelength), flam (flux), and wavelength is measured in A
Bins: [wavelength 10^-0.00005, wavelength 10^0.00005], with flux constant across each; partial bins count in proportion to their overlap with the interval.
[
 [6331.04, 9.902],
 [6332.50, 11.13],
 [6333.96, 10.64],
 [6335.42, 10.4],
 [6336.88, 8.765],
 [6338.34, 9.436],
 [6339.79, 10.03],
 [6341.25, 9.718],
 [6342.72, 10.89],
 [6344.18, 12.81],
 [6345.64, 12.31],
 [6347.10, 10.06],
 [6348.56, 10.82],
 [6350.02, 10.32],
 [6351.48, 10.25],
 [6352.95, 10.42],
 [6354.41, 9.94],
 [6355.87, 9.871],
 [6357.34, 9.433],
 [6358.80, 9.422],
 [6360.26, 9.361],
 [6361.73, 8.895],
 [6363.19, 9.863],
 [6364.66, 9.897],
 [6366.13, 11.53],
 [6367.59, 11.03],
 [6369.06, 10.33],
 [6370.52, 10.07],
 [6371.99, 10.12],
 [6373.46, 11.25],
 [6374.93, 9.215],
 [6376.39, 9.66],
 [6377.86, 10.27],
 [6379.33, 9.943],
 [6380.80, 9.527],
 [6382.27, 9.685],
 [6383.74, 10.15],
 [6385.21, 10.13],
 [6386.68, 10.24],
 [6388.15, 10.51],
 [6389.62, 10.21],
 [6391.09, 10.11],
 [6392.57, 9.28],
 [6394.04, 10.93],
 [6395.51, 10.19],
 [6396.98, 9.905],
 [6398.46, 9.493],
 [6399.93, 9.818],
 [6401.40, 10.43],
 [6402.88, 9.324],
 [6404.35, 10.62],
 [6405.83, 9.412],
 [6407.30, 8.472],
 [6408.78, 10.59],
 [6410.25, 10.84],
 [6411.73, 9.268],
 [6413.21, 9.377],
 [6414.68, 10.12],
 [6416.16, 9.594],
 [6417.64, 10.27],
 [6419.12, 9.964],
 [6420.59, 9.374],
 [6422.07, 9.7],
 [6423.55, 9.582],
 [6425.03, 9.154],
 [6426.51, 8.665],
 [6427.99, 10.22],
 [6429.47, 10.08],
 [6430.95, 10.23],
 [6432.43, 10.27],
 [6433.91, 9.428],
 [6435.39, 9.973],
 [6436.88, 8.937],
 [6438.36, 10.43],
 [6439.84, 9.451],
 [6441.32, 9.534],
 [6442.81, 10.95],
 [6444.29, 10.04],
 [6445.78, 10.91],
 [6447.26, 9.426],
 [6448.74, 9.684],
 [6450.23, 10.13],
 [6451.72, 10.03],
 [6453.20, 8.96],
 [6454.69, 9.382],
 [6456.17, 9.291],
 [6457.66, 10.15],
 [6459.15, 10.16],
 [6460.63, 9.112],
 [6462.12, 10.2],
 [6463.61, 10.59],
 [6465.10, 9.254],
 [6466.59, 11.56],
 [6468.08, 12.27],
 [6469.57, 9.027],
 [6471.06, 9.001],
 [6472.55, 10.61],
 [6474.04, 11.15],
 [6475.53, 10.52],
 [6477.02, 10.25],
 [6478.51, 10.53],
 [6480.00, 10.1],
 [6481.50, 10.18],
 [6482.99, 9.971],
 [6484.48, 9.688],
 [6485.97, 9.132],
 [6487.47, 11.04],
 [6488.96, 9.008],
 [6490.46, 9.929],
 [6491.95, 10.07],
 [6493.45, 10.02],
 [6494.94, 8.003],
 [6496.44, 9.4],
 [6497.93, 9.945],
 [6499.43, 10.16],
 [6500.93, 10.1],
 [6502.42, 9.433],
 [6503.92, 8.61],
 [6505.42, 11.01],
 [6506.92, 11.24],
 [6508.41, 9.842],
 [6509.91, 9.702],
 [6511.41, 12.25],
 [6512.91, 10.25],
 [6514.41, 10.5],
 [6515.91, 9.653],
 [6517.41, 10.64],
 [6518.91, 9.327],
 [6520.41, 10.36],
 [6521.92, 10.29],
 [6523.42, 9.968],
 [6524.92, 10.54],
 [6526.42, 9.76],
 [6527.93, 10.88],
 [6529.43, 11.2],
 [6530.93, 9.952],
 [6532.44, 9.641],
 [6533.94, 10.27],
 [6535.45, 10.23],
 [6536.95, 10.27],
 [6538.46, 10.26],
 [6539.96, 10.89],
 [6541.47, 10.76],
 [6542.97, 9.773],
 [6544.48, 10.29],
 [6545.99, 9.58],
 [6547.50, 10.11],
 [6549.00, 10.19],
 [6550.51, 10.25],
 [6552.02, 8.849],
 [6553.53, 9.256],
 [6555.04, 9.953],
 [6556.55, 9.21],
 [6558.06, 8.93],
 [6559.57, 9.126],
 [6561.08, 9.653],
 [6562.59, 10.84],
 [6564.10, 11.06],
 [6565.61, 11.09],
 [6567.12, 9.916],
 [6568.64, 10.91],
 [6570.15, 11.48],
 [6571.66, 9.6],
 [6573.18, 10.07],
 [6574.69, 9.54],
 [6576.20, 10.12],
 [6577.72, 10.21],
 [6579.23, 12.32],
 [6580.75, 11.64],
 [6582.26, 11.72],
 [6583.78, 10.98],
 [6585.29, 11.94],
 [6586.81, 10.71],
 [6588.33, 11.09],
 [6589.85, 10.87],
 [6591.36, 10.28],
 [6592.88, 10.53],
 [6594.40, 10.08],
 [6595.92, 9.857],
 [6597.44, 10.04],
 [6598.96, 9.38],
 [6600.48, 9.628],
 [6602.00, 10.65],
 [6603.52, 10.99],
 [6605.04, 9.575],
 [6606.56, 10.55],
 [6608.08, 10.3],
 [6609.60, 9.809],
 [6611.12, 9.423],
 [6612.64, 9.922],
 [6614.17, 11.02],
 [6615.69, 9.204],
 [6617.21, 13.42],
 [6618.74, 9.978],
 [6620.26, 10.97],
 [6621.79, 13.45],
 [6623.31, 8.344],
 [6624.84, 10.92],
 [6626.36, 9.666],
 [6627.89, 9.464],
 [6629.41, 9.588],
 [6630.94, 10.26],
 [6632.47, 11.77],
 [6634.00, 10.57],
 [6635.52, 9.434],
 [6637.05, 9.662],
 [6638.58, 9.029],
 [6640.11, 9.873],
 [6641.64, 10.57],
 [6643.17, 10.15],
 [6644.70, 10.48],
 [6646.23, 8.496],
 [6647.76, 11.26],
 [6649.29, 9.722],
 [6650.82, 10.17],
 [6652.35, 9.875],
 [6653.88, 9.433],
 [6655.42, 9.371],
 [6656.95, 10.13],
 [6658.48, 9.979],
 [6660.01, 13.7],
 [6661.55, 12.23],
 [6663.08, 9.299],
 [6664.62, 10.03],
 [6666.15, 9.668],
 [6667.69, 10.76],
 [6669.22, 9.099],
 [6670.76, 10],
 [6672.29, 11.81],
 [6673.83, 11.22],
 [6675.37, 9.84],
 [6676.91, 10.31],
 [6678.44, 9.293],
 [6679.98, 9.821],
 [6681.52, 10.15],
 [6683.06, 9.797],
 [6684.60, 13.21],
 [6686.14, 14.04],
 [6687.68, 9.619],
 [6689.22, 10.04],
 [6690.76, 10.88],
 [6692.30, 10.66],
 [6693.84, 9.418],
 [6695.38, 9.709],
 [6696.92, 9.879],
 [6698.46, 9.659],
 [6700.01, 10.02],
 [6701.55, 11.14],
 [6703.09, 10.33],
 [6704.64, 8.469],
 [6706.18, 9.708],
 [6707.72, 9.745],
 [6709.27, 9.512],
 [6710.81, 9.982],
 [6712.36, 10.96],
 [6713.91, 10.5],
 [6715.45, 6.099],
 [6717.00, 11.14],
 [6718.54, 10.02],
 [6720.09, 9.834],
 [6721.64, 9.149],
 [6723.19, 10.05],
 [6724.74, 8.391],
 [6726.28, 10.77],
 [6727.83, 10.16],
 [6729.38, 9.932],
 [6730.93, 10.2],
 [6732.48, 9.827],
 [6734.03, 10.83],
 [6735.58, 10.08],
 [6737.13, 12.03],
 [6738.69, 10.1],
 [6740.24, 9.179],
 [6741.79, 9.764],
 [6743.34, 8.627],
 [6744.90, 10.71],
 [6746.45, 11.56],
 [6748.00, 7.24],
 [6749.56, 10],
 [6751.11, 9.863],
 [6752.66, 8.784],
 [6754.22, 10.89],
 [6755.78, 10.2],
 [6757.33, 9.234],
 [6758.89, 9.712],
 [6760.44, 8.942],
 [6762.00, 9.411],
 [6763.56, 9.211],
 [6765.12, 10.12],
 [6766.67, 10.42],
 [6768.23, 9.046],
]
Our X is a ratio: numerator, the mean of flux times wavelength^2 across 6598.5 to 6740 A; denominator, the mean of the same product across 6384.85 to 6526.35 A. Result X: 1.09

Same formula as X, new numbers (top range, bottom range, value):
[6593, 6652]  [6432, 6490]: 1.07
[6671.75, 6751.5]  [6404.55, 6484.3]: 1.10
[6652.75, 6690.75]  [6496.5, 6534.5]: 1.08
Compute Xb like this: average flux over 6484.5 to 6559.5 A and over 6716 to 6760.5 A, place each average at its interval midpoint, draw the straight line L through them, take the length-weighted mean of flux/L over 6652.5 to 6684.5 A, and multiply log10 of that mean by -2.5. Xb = -0.04 mag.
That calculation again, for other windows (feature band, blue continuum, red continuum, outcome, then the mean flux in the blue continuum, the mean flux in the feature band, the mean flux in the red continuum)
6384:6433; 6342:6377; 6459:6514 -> 0.04 mag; 10.3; 9.89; 10.1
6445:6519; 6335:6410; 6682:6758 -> 0.01 mag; 10.1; 10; 10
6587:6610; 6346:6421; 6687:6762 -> -0.04 mag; 10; 10.3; 9.86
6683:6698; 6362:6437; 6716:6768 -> -0.09 mag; 9.95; 10.8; 9.86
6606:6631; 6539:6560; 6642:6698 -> -0.03 mag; 9.81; 10.4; 10.4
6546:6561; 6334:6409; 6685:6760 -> 0.05 mag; 10.1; 9.55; 9.98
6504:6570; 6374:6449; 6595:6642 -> -0.01 mag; 9.88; 10.2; 10.2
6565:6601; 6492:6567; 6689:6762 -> -0.06 mag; 10.1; 10.6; 9.87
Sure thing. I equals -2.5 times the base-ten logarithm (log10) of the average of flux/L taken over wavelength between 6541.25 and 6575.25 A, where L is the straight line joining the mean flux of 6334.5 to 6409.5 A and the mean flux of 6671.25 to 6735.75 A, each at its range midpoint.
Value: 0.01 mag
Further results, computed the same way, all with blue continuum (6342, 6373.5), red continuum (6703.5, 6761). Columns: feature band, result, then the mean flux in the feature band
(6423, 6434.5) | 0.06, 9.71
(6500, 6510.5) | 0.02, 10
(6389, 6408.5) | 0.05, 9.87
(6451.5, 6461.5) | 0.07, 9.57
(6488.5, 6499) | 0.07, 9.51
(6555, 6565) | 0.03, 9.84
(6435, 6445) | 0.04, 9.9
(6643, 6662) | -0.05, 10.4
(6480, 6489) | 0.03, 9.92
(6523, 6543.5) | -0.02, 10.3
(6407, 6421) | 0.05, 9.84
